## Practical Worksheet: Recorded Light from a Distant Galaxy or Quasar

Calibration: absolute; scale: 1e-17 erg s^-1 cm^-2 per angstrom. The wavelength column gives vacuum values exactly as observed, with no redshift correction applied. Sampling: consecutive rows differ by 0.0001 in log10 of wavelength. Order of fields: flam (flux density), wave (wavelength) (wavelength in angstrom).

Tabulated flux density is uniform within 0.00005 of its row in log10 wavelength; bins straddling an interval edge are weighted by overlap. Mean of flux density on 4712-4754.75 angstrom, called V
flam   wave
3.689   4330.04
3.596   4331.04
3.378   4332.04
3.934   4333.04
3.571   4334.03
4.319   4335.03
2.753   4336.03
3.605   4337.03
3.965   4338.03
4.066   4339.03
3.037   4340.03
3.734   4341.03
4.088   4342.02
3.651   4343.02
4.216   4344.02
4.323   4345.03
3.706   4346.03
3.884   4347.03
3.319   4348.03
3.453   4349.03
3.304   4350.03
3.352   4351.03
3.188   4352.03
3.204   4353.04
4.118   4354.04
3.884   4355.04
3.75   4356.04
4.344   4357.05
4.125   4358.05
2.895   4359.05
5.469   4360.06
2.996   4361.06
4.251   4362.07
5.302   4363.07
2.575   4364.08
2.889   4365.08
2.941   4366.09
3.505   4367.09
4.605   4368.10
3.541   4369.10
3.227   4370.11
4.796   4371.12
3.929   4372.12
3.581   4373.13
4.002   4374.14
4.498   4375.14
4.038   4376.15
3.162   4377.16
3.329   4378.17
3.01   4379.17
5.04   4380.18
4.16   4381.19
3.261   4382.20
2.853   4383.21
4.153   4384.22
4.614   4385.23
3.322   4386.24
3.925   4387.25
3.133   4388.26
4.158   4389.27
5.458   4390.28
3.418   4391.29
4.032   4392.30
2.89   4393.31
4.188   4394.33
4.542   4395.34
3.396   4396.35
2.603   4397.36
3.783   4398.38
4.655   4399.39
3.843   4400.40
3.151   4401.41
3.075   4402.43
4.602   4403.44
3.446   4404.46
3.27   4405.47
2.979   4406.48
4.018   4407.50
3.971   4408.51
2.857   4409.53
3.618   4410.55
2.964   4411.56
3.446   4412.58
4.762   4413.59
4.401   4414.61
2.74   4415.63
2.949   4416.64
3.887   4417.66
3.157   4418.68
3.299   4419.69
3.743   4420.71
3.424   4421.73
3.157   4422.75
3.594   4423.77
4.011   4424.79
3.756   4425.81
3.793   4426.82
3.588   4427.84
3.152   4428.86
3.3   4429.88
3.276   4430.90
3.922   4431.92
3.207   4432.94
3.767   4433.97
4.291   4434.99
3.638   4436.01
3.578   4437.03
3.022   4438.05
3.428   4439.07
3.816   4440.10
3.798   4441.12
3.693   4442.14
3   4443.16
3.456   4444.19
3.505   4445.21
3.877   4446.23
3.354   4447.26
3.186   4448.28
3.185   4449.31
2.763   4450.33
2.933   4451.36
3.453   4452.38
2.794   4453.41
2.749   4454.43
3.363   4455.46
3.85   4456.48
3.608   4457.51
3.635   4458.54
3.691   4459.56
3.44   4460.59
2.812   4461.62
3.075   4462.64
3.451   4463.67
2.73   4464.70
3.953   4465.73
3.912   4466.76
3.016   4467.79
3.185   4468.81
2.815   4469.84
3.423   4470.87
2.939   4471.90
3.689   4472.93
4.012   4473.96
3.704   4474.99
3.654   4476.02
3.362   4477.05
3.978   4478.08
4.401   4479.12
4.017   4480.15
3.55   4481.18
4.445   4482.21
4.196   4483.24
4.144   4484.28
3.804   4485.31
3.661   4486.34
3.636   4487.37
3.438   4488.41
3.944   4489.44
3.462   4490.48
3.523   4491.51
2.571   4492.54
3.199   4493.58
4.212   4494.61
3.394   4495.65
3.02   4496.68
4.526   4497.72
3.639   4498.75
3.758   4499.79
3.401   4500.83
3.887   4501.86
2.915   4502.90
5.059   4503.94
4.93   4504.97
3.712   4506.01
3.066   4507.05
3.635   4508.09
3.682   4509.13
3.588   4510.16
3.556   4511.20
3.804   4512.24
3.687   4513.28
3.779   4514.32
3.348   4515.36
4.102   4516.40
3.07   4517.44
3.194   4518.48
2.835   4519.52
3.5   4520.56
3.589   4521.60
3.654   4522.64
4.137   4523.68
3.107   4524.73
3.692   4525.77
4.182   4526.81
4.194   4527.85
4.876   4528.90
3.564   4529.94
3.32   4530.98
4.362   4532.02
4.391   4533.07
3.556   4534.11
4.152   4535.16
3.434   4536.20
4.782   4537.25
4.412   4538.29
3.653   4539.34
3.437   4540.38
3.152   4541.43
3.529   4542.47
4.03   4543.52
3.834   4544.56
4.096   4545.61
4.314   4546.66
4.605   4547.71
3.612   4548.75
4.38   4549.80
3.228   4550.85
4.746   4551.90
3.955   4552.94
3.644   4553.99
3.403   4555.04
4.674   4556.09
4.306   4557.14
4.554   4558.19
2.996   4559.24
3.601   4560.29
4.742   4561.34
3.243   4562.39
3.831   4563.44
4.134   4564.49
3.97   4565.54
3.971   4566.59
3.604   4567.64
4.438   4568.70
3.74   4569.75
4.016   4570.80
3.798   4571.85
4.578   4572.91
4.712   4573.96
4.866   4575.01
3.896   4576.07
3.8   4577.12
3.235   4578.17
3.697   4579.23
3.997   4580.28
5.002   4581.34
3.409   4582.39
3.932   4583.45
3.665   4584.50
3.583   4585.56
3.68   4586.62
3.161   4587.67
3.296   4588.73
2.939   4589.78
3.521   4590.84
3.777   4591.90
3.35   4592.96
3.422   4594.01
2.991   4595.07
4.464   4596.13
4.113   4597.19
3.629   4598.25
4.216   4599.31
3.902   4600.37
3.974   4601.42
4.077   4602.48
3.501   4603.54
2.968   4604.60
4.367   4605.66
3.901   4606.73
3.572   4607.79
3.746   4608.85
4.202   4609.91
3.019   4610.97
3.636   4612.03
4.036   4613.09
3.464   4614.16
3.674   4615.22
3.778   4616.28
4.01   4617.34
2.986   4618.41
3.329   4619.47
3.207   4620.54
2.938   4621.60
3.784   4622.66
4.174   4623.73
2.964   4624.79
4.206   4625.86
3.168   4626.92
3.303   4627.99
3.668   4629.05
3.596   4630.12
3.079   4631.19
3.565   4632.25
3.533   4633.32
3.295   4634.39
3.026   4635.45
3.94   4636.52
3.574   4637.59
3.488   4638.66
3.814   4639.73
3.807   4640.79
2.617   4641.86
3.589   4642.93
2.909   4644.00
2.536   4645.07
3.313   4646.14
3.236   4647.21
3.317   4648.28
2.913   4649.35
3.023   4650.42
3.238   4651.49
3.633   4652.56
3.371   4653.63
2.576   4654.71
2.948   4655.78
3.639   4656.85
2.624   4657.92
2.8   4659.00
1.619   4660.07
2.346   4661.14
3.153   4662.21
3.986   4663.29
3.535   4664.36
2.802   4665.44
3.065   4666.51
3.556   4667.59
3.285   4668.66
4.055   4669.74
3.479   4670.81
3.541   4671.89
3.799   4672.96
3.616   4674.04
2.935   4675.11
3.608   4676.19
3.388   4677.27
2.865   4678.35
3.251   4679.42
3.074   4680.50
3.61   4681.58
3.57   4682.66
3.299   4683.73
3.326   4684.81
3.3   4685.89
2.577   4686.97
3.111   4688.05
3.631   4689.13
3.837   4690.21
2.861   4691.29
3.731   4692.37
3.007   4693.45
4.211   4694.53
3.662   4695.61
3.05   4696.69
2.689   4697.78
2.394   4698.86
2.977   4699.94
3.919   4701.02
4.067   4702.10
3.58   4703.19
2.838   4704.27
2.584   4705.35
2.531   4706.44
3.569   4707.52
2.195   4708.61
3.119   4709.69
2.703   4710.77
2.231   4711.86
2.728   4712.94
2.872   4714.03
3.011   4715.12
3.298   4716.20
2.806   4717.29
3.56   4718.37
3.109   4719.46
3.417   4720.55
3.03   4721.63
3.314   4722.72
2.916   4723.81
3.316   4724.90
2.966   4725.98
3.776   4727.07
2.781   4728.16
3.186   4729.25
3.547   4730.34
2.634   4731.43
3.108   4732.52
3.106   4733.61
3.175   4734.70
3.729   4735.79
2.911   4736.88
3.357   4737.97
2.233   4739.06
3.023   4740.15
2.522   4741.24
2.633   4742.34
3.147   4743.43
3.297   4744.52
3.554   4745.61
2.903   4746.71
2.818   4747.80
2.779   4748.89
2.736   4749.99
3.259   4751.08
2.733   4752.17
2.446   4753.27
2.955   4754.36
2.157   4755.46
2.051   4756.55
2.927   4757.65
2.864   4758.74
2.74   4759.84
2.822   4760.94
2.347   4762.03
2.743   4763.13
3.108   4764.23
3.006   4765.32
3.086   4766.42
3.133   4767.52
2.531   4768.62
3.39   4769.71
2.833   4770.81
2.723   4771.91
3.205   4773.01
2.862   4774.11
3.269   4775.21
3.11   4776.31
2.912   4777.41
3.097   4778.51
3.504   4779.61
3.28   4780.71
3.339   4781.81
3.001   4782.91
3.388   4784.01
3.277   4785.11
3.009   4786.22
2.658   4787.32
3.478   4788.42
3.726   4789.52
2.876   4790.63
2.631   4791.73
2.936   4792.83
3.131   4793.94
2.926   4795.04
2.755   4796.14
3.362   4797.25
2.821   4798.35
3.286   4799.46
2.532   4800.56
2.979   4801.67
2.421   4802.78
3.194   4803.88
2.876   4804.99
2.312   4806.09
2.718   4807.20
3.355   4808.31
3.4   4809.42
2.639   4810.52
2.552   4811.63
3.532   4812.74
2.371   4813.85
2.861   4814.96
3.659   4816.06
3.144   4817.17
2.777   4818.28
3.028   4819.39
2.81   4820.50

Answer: 3.04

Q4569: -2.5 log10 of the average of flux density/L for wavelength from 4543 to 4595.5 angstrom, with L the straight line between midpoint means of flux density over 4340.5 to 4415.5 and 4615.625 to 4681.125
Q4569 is -0.13 mag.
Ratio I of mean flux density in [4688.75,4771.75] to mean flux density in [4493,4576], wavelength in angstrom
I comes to 0.78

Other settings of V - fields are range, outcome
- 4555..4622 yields 3.79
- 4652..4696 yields 3.27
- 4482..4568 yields 3.81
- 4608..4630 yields 3.57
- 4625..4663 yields 3.22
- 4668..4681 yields 3.41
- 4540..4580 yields 3.96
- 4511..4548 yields 3.8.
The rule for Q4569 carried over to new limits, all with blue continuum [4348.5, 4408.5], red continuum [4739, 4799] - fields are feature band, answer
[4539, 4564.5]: -0.15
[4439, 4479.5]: 0.05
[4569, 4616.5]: -0.15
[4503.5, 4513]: -0.12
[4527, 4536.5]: -0.17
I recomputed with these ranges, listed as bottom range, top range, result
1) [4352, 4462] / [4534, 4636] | 1.04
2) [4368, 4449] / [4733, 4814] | 0.81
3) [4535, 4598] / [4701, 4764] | 0.76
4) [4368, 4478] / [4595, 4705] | 0.95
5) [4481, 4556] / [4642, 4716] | 0.84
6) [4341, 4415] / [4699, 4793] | 0.80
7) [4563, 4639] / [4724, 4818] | 0.80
